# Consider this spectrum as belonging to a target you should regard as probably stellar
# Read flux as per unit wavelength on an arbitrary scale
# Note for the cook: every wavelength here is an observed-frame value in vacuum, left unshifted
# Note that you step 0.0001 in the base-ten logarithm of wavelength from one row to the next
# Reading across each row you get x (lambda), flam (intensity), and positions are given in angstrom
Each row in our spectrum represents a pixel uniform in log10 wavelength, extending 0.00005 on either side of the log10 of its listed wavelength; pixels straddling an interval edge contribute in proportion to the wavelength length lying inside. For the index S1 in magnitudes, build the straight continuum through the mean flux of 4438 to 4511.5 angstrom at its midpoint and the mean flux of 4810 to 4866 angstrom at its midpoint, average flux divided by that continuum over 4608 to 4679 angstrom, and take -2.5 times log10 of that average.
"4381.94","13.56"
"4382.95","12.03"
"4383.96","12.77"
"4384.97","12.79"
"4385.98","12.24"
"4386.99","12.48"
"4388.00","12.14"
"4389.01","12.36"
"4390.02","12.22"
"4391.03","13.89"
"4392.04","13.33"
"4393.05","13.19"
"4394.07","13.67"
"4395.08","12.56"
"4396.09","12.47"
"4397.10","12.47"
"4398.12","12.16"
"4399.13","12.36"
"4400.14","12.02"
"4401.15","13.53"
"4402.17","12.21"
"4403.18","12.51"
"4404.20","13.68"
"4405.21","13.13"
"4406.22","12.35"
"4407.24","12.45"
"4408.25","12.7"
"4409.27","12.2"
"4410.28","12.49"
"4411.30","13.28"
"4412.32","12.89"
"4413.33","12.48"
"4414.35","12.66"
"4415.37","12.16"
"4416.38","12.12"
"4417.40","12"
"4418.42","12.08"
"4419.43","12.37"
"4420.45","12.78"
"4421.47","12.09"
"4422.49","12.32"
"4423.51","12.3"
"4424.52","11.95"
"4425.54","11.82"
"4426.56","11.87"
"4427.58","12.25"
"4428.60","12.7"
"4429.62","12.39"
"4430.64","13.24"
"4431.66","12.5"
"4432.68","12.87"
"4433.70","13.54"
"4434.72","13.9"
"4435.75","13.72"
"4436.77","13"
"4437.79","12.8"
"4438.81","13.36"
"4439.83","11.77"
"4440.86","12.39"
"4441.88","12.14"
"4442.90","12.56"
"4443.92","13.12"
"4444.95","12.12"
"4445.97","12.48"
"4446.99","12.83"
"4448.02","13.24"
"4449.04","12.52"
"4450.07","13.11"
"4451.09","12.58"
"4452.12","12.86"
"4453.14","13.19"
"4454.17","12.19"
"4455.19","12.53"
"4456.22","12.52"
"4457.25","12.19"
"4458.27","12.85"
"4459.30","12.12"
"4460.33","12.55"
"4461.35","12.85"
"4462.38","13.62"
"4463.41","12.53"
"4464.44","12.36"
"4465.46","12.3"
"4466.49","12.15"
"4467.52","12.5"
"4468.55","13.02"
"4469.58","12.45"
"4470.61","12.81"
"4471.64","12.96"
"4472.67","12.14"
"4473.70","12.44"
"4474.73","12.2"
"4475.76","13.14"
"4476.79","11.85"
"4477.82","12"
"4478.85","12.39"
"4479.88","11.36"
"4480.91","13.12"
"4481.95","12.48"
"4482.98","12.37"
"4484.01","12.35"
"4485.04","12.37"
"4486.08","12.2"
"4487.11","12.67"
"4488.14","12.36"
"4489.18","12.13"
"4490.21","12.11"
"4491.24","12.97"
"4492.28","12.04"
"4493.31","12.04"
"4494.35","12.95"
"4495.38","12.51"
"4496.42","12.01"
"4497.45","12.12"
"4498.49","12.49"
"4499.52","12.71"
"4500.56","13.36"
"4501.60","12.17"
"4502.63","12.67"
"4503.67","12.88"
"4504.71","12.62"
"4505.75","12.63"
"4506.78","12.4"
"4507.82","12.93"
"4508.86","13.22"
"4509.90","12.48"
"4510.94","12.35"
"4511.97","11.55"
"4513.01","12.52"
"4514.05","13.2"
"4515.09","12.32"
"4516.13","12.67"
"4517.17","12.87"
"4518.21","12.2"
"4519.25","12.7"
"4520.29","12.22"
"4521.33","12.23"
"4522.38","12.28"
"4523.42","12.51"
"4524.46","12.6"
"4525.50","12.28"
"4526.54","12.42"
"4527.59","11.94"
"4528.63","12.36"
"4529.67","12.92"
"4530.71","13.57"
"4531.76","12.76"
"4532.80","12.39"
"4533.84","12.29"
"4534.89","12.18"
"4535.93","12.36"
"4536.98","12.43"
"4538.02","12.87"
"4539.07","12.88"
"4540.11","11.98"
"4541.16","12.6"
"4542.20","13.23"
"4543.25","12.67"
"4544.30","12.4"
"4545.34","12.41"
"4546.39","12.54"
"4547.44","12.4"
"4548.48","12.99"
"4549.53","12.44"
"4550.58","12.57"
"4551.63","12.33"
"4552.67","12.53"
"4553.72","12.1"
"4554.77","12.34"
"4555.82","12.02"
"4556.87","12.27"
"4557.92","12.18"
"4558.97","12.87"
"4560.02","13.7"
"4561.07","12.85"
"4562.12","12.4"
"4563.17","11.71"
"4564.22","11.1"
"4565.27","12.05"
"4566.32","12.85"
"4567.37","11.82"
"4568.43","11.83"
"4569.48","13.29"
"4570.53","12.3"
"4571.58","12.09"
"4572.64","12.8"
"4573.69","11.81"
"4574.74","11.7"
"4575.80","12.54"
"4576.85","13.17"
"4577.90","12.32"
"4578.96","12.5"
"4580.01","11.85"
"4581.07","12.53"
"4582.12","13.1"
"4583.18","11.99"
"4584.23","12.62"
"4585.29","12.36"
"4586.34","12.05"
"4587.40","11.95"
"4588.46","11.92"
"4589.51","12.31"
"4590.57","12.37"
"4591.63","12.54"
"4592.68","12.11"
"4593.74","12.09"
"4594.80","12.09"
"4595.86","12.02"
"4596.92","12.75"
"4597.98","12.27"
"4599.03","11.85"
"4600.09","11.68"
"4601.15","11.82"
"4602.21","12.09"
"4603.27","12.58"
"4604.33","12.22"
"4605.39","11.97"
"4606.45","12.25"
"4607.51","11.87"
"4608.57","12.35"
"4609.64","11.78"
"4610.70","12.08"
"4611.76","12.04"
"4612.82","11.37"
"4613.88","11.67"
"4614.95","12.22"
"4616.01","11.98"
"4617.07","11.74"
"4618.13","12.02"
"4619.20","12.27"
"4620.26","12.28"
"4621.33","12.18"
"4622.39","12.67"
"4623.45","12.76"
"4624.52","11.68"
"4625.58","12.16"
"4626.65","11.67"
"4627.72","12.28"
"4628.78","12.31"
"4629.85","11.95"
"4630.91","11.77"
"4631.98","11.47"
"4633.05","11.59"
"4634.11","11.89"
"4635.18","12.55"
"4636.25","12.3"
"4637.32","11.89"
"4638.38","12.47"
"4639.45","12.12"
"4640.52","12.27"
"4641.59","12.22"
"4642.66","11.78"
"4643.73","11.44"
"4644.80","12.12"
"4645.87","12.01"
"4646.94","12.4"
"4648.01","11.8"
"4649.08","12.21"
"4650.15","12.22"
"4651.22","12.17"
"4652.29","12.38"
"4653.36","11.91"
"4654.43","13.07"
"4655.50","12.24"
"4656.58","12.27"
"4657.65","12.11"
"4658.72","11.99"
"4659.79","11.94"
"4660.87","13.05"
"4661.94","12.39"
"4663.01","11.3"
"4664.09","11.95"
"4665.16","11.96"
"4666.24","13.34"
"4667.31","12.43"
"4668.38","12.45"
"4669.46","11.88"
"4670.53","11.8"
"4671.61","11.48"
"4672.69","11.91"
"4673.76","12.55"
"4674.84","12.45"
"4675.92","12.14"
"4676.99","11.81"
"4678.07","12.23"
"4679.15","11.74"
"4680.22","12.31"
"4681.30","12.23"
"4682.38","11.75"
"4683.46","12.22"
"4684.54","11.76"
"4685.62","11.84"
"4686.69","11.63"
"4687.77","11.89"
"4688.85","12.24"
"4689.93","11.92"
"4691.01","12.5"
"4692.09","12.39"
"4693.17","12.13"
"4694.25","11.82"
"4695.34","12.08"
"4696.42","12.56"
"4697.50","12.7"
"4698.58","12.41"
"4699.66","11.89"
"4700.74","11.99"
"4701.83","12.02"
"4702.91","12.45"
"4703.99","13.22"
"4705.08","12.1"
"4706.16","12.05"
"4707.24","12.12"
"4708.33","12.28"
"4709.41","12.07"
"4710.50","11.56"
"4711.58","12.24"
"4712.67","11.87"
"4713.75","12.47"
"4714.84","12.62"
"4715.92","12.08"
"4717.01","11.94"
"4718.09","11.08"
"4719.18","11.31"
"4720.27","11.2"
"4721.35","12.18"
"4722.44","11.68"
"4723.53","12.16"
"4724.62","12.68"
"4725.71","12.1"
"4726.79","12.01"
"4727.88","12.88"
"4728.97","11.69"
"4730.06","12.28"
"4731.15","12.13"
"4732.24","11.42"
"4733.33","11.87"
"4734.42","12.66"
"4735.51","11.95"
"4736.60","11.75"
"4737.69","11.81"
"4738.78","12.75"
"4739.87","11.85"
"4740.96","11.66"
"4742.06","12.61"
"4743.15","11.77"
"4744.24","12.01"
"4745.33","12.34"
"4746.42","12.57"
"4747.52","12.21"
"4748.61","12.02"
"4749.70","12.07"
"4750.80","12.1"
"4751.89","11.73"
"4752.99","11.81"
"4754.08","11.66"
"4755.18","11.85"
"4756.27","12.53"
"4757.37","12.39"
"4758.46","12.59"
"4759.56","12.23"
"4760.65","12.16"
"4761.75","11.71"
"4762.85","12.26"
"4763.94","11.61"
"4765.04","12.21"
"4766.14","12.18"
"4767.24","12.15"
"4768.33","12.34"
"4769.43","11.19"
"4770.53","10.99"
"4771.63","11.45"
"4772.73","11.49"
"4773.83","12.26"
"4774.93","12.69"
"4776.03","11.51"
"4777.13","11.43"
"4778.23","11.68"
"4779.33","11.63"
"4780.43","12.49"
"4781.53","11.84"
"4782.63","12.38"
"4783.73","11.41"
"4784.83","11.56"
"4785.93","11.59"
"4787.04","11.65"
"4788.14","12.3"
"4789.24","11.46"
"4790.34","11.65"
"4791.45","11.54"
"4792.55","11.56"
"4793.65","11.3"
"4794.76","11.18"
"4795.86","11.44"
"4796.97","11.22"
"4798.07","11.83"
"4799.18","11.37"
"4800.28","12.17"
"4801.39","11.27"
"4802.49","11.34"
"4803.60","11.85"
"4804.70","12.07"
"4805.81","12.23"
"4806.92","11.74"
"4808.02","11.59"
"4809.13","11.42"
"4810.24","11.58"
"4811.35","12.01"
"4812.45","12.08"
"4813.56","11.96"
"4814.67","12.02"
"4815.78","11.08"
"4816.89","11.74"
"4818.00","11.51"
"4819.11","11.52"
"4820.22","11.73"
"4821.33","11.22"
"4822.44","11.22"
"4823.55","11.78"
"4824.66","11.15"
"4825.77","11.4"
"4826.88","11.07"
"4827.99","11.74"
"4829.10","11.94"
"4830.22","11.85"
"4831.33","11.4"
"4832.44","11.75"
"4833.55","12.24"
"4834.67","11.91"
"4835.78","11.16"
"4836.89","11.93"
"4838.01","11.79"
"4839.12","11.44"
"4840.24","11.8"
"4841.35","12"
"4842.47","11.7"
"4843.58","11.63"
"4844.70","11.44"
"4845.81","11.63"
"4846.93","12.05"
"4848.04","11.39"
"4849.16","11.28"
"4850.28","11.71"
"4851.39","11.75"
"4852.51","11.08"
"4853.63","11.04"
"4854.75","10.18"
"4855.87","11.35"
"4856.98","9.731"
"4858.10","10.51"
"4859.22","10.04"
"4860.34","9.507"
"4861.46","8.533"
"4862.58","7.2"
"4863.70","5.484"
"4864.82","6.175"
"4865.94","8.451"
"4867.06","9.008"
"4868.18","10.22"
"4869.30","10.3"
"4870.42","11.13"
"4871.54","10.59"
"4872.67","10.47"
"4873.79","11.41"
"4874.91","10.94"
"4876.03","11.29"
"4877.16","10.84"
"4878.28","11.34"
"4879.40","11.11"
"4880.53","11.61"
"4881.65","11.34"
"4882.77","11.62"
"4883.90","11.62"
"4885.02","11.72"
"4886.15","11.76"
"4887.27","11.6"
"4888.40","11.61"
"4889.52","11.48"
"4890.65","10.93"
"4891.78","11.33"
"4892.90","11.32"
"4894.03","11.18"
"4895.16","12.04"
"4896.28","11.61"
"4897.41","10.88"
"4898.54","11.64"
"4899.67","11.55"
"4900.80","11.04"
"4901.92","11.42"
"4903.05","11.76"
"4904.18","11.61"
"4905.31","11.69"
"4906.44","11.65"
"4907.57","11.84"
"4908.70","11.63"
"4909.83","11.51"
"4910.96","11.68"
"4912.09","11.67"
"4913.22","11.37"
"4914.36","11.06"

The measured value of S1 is -0.024 mag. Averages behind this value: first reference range 12.5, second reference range 11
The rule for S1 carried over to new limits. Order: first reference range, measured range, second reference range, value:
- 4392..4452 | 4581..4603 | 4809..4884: -0.02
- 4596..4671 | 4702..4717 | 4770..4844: -0.03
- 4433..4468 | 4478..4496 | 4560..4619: 0.02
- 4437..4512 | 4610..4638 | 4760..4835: 0.01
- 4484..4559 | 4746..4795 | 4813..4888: -0.05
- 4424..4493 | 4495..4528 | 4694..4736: 0.00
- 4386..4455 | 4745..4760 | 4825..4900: -0.07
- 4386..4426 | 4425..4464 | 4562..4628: -0.02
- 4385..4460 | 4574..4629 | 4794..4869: -0.02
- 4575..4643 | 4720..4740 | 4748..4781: -0.01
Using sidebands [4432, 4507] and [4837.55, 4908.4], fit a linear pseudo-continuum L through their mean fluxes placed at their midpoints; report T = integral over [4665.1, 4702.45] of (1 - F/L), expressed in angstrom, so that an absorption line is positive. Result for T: -1.4 angstrom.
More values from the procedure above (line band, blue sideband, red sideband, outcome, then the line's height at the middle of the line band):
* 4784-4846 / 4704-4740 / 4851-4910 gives -1.9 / 11.3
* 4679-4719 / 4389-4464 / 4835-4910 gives -1.7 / 11.6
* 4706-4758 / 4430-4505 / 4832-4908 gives -2.3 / 11.5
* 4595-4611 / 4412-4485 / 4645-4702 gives 0.2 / 12.3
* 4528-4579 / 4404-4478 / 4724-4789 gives -0.3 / 12.4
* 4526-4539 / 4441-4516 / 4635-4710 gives -0.1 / 12.4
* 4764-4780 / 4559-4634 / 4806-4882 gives -0.6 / 11.3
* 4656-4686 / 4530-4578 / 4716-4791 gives 0.1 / 12.2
